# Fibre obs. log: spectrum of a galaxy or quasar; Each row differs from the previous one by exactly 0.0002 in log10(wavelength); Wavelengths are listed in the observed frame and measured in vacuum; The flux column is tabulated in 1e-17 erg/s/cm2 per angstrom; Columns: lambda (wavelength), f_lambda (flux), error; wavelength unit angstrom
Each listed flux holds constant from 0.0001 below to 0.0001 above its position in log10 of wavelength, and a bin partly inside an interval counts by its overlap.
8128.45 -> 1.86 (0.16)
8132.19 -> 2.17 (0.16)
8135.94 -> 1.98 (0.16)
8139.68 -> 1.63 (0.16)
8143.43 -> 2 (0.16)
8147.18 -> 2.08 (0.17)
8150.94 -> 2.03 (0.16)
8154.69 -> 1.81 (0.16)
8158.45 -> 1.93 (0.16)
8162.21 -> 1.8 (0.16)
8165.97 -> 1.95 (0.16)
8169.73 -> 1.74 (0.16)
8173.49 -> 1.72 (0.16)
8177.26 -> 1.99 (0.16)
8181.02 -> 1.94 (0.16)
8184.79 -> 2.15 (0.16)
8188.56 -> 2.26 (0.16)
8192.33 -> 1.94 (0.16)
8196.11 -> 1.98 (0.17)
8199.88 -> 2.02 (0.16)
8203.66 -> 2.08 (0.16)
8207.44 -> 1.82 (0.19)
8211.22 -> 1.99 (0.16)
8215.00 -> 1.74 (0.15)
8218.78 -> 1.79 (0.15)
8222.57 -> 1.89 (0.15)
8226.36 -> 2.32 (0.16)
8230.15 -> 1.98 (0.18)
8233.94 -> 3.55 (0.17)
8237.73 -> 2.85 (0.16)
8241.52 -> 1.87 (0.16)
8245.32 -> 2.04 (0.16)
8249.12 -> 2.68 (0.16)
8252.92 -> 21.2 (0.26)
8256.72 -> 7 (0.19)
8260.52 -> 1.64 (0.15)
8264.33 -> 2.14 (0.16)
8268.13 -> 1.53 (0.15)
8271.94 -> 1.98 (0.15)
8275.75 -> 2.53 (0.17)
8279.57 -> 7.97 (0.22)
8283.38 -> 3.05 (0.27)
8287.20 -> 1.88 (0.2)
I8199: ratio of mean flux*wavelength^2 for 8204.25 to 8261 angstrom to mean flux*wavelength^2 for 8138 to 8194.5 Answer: 2.0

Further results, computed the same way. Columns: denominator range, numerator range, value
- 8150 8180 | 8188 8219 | 1.06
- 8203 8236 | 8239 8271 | 2.30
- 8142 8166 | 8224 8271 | 2.20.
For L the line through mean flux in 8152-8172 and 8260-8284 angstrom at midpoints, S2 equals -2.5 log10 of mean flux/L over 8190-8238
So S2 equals 0.14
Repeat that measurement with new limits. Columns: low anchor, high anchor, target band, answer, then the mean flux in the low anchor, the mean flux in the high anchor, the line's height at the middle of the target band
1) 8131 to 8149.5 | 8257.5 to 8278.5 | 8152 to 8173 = 0.12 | 1.97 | 2.47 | 2.05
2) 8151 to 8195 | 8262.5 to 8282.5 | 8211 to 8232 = 0.30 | 1.94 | 3.23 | 2.56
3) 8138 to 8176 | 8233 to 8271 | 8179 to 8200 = 0.34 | 1.87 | 4.61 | 2.81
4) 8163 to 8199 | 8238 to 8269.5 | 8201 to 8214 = 0.48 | 1.96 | 4.96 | 3.05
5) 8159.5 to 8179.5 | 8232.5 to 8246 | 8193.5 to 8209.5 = 0.11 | 1.85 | 2.59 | 2.19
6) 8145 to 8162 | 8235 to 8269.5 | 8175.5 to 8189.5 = 0.32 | 1.95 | 4.79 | 2.78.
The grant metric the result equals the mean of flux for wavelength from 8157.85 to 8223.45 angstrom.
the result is 1.93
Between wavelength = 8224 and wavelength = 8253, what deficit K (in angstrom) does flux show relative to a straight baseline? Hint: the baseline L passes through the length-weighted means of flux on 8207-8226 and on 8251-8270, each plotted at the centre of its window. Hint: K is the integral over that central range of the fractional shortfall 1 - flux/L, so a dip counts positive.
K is 5.3 angstrom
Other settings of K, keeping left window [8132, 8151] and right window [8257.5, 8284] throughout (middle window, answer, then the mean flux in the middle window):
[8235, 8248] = 2.3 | 2.36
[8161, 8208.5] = 8.0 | 1.96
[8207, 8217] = 2.9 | 1.85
